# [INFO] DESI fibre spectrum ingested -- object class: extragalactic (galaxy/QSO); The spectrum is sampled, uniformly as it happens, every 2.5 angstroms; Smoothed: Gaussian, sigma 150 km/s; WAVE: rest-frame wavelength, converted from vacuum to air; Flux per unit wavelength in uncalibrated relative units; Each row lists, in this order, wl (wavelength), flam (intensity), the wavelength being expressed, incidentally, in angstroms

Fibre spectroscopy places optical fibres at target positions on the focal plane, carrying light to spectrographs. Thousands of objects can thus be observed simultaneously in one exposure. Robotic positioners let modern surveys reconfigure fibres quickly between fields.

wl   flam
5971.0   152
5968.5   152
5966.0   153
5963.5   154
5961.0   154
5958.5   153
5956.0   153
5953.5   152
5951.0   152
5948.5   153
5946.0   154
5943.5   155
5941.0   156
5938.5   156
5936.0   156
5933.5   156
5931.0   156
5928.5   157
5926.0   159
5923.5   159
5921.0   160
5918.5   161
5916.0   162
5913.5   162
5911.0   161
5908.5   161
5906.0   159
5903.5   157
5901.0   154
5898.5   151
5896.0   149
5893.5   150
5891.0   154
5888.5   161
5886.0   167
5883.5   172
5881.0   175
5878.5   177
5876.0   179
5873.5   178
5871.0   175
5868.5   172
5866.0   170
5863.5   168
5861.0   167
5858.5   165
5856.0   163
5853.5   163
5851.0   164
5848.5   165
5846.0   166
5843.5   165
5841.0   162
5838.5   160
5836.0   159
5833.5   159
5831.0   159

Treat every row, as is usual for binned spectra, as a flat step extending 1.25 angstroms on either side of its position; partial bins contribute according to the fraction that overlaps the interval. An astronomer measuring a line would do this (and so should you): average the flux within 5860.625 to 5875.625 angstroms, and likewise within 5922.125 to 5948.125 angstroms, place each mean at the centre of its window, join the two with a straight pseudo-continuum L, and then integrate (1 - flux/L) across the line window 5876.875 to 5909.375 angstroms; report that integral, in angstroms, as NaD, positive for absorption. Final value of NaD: 1.1 angstroms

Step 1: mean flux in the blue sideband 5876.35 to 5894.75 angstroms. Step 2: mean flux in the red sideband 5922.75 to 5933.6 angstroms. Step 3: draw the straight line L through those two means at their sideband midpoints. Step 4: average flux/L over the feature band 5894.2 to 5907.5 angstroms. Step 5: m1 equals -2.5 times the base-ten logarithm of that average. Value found 0.06 mag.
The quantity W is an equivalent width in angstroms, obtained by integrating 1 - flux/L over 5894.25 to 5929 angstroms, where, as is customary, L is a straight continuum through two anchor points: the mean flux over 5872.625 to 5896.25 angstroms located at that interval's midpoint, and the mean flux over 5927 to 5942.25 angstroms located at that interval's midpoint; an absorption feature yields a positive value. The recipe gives 0.7 angstroms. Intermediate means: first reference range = 167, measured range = 158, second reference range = 156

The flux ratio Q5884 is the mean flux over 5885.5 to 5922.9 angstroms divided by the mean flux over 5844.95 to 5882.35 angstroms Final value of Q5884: 0.93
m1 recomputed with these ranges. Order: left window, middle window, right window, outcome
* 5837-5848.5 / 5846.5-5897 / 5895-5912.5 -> -0.045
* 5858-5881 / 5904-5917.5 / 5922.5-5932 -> 0.008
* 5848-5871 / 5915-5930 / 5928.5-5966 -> -0.012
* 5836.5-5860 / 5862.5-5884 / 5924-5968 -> -0.083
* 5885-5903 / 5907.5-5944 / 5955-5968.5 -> -0.030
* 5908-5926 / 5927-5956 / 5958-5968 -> 0.014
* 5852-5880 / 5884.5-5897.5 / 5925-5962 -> 0.062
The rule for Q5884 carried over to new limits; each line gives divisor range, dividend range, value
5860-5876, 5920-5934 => 0.92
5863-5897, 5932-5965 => 0.92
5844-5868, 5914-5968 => 0.94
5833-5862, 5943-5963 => 0.94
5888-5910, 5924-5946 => 1.01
